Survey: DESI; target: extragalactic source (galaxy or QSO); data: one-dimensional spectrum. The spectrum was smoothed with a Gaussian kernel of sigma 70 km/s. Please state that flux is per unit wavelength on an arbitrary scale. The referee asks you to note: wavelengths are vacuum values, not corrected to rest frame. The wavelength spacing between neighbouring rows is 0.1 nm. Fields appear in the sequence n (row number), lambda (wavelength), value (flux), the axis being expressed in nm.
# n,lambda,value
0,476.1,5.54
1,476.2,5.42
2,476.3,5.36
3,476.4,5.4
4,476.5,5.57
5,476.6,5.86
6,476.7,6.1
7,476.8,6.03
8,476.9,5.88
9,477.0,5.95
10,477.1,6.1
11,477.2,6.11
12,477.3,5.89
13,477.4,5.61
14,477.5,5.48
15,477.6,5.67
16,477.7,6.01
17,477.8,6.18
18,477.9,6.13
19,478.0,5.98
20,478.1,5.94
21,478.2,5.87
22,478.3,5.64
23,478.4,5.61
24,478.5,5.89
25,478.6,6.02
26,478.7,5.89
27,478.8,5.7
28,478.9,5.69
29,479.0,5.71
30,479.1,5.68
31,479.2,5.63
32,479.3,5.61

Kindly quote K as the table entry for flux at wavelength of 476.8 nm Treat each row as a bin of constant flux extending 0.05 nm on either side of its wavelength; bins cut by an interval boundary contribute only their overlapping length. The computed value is 6.03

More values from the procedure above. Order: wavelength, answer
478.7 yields 5.89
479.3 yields 5.61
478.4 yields 5.61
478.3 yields 5.64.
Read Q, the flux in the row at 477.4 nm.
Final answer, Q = 5.61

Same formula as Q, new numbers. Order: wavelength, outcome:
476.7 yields 6.1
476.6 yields 5.86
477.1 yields 6.1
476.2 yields 5.42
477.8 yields 6.18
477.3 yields 5.89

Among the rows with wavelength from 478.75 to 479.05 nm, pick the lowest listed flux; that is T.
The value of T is 5.69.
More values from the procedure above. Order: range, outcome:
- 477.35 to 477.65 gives 5.48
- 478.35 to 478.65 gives 5.61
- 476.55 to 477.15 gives 5.86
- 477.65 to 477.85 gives 6.01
